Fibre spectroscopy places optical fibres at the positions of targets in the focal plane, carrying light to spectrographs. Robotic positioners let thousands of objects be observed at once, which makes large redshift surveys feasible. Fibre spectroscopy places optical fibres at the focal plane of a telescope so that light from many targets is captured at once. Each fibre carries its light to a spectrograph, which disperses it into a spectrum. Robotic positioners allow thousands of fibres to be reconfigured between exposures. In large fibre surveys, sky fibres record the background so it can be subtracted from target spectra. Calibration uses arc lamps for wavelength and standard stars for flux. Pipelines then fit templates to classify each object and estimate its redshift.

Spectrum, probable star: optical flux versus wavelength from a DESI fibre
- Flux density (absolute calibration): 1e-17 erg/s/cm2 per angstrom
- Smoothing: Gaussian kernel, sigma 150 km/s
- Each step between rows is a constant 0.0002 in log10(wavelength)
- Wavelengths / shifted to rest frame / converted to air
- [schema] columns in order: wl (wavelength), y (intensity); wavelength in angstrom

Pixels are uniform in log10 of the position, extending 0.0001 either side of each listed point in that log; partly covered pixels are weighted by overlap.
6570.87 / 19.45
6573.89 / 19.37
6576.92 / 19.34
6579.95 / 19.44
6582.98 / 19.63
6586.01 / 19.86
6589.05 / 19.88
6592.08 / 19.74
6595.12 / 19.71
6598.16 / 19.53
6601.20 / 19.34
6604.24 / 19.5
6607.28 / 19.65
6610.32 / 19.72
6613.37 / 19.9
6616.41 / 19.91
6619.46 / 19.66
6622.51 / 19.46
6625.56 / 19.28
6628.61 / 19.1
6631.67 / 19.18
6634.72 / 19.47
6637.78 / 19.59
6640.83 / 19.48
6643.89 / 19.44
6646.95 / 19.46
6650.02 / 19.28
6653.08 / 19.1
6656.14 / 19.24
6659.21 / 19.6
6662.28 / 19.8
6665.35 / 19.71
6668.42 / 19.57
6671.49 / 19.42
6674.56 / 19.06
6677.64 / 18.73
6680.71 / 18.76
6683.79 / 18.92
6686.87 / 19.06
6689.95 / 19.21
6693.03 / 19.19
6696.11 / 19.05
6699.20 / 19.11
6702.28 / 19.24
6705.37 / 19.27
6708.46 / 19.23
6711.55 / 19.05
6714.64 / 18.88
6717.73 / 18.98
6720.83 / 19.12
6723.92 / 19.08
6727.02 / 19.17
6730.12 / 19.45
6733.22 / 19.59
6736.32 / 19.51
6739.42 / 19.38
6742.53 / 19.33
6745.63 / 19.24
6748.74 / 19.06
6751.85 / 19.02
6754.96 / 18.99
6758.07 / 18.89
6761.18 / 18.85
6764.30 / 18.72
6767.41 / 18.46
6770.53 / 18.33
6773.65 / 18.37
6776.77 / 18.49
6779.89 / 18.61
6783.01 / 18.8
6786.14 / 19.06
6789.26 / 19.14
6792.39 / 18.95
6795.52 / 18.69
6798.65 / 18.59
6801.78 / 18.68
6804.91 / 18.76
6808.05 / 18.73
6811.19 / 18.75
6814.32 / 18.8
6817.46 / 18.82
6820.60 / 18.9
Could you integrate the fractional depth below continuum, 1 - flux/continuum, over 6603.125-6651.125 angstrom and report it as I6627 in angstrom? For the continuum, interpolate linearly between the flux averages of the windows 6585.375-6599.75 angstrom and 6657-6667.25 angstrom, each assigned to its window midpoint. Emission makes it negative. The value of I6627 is 0.4 angstrom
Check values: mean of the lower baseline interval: 19.7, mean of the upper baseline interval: 19.7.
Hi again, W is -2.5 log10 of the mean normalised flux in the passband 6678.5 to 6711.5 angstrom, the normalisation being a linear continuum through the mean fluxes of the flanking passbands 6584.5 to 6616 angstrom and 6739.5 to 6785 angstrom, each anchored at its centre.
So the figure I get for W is 0.00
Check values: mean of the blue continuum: 19.7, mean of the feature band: 19.1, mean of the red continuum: 18.8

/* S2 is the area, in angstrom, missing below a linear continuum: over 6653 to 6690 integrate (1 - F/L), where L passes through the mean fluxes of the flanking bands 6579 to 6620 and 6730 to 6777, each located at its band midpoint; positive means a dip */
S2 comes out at 0.2 angstrom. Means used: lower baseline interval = 19.7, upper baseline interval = 19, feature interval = 19.3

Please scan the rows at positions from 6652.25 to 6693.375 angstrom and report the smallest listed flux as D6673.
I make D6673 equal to 18.73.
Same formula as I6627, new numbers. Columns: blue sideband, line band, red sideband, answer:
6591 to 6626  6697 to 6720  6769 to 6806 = 0.0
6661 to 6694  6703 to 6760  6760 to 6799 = -0.7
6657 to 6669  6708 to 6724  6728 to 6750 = 0.3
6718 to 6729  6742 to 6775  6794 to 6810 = 0.2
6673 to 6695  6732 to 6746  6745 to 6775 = -0.4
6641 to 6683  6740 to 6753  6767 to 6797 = -0.2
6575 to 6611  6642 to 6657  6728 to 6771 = 0.1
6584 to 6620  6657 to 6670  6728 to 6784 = -0.2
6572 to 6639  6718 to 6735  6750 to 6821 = -0.2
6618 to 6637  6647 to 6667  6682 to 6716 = -0.2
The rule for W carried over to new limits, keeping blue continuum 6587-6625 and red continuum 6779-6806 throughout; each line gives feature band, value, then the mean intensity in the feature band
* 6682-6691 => 0.01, 19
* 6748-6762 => 0.00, 19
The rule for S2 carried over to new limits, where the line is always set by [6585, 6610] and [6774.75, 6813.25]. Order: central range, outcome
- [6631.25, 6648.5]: 0.0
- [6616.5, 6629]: 0.0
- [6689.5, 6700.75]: 0.0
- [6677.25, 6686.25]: 0.2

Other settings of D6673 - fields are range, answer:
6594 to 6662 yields 19.1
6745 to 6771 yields 18.33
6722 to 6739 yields 19.08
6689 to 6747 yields 18.88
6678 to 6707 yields 18.76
